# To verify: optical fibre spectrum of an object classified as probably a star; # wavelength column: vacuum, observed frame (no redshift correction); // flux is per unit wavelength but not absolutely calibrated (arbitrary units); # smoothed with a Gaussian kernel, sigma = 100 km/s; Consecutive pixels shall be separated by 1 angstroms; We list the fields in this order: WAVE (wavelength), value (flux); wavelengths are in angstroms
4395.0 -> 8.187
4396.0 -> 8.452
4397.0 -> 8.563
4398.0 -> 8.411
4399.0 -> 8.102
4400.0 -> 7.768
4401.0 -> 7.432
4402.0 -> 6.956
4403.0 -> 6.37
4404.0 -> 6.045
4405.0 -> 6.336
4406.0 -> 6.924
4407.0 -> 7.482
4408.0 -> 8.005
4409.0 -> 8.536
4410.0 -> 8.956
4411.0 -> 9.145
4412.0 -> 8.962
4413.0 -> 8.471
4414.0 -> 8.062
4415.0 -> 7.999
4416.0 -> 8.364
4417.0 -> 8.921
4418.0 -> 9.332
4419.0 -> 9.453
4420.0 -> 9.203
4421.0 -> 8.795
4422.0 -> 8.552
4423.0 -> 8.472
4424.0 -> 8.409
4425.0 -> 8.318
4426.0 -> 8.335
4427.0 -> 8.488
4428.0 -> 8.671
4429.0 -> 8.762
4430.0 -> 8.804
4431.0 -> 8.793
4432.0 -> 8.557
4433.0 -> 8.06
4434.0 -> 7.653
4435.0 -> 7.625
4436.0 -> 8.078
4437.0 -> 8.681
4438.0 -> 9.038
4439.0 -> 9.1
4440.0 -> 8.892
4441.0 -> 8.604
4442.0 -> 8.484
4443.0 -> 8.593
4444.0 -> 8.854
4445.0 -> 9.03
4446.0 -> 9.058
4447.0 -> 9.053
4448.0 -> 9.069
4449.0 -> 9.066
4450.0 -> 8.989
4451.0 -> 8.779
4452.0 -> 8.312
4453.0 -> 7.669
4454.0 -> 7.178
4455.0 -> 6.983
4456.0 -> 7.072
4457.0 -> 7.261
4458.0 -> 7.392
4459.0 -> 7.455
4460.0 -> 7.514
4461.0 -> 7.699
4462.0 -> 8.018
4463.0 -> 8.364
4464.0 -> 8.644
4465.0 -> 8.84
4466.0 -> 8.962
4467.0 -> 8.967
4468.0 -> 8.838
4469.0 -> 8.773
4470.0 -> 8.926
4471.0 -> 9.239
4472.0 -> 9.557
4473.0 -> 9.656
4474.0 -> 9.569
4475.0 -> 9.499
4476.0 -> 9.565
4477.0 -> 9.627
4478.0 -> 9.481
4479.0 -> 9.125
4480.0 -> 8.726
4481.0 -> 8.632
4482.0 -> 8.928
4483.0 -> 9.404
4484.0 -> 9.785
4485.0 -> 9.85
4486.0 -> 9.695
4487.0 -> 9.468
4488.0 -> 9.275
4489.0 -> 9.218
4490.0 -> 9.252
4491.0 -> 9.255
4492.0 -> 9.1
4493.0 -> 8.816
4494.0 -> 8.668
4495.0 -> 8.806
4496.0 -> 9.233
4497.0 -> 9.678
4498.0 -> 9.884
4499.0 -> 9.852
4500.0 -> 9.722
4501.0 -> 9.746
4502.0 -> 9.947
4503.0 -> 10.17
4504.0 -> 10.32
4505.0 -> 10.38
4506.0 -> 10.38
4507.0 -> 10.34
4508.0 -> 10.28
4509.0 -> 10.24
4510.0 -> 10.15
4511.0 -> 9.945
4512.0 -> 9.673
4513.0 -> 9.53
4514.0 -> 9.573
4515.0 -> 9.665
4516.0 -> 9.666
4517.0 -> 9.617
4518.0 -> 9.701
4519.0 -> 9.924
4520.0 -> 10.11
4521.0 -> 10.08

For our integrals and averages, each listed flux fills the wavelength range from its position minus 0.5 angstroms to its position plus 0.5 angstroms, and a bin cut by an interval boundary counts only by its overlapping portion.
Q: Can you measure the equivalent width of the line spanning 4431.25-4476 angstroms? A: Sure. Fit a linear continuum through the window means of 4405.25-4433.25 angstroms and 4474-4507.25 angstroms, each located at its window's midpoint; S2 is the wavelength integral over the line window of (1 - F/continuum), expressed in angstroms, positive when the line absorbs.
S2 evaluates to 2.4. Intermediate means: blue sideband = 8.51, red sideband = 9.5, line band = 8.51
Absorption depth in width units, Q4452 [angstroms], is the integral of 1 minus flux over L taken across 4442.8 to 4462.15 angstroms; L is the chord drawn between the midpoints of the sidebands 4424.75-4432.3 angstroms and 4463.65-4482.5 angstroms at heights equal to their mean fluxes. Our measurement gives 1.6 angstroms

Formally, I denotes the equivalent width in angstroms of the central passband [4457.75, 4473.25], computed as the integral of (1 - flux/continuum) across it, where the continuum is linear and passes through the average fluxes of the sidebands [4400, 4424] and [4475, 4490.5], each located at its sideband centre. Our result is 0.8 angstroms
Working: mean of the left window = 8.12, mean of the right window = 9.34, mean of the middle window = 8.55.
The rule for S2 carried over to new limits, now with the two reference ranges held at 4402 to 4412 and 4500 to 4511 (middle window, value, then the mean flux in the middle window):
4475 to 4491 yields 0.4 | 9.34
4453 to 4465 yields 1.7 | 7.65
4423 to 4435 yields -0.4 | 8.41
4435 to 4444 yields -0.2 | 8.63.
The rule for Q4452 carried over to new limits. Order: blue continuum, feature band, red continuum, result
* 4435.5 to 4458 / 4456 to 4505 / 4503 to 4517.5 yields 1.0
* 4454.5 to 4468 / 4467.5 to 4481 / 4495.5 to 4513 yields -1.1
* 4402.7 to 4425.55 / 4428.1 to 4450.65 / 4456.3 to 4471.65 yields -1.1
